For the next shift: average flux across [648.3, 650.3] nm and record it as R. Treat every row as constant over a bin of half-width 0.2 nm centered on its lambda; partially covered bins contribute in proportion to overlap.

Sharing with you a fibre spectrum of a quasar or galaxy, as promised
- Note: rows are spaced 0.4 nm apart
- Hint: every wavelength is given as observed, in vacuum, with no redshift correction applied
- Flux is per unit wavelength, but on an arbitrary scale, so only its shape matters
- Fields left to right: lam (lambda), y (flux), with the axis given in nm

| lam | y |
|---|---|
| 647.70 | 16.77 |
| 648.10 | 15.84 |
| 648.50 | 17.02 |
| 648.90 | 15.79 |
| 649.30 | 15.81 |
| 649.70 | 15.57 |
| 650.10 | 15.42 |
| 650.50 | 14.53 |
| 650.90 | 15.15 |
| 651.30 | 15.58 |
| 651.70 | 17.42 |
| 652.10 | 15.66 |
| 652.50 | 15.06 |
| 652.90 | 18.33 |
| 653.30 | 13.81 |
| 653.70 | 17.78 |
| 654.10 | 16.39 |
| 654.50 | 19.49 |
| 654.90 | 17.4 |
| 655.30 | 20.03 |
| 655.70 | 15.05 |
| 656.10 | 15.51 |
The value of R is 15.9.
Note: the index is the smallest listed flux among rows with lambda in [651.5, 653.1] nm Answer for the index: 15.06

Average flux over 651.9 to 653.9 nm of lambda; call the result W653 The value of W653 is 16.1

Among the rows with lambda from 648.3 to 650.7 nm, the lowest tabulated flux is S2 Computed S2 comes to 14.53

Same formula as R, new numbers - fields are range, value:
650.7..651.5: 15.4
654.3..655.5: 19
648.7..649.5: 15.8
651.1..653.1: 16.4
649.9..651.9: 15.6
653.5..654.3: 17.1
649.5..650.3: 15.5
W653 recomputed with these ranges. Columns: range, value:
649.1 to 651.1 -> 15.3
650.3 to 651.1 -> 14.8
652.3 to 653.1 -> 16.7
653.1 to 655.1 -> 17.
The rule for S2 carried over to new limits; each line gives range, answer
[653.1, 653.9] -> 13.81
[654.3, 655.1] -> 17.4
